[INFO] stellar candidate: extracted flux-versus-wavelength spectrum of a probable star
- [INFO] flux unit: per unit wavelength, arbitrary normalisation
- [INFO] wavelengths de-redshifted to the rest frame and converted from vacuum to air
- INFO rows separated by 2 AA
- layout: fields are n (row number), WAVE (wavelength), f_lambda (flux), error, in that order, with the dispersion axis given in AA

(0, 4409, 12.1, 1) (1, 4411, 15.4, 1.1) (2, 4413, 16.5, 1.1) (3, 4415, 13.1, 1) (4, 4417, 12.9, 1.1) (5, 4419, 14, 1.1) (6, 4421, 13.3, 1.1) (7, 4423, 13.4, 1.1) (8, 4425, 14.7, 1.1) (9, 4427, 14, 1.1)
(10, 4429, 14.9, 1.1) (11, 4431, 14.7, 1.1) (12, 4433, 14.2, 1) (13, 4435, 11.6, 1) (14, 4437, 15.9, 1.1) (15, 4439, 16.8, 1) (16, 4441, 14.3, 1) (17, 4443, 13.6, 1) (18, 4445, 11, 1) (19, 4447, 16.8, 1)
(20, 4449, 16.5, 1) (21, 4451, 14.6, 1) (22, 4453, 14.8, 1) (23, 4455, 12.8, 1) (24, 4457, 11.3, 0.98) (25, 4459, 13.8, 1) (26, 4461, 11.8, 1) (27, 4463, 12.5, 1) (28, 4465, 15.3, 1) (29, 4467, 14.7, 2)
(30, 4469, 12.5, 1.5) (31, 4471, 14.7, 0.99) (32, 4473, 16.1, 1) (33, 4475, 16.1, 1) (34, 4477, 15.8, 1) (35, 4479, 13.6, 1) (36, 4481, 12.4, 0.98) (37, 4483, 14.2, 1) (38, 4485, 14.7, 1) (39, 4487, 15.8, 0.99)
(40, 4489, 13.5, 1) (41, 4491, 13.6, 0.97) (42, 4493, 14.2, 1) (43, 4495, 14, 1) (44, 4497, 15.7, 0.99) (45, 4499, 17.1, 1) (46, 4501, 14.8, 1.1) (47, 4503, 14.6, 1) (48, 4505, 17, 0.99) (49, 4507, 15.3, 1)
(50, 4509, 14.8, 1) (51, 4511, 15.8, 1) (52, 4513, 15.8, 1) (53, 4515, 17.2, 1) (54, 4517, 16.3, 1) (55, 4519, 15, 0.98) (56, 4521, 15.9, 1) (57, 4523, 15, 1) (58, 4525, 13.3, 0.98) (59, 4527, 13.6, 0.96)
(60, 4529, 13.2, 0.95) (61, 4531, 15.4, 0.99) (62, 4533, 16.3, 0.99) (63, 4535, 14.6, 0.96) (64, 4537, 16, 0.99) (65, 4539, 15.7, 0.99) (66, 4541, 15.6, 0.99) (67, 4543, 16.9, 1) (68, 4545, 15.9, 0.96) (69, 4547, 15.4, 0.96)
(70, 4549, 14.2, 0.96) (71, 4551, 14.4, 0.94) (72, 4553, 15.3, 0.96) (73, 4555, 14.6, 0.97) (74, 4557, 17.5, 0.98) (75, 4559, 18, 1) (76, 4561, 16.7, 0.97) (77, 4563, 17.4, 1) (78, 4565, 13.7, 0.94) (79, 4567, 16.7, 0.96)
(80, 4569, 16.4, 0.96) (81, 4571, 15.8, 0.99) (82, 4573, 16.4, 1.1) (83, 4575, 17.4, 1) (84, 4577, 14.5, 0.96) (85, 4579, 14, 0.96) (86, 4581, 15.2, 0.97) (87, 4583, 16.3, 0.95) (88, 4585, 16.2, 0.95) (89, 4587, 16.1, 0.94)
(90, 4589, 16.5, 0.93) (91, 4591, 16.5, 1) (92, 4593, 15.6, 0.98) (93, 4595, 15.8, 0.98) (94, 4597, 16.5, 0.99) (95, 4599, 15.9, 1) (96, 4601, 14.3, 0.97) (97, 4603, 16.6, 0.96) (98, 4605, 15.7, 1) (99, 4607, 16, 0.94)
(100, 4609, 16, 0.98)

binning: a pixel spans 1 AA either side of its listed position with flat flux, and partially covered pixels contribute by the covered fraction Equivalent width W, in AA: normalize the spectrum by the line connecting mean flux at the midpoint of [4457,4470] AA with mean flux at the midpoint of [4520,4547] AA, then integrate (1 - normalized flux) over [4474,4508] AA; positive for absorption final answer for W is -2.0 AA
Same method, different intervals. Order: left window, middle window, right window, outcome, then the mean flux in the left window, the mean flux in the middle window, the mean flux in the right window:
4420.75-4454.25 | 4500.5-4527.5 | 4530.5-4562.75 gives 0.1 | 14.4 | 15.4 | 15.8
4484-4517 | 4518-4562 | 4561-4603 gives 0.5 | 15.3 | 15.4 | 15.9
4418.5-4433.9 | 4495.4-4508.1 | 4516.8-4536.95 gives -0.8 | 14.2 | 15.7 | 14.9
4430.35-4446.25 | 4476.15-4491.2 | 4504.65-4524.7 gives 0.8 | 14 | 14.2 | 15.7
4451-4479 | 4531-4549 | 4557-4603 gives -0.4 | 14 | 15.7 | 16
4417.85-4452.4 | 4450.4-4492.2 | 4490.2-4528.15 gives 2.1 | 14.4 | 14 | 15.2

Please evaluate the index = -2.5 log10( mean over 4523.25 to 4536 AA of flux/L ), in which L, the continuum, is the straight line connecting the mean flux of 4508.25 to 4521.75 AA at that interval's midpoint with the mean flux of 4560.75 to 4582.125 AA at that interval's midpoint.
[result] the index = 0.10 mag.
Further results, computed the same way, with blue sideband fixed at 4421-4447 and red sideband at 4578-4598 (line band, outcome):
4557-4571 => -0.06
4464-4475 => -0.02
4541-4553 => 0.00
